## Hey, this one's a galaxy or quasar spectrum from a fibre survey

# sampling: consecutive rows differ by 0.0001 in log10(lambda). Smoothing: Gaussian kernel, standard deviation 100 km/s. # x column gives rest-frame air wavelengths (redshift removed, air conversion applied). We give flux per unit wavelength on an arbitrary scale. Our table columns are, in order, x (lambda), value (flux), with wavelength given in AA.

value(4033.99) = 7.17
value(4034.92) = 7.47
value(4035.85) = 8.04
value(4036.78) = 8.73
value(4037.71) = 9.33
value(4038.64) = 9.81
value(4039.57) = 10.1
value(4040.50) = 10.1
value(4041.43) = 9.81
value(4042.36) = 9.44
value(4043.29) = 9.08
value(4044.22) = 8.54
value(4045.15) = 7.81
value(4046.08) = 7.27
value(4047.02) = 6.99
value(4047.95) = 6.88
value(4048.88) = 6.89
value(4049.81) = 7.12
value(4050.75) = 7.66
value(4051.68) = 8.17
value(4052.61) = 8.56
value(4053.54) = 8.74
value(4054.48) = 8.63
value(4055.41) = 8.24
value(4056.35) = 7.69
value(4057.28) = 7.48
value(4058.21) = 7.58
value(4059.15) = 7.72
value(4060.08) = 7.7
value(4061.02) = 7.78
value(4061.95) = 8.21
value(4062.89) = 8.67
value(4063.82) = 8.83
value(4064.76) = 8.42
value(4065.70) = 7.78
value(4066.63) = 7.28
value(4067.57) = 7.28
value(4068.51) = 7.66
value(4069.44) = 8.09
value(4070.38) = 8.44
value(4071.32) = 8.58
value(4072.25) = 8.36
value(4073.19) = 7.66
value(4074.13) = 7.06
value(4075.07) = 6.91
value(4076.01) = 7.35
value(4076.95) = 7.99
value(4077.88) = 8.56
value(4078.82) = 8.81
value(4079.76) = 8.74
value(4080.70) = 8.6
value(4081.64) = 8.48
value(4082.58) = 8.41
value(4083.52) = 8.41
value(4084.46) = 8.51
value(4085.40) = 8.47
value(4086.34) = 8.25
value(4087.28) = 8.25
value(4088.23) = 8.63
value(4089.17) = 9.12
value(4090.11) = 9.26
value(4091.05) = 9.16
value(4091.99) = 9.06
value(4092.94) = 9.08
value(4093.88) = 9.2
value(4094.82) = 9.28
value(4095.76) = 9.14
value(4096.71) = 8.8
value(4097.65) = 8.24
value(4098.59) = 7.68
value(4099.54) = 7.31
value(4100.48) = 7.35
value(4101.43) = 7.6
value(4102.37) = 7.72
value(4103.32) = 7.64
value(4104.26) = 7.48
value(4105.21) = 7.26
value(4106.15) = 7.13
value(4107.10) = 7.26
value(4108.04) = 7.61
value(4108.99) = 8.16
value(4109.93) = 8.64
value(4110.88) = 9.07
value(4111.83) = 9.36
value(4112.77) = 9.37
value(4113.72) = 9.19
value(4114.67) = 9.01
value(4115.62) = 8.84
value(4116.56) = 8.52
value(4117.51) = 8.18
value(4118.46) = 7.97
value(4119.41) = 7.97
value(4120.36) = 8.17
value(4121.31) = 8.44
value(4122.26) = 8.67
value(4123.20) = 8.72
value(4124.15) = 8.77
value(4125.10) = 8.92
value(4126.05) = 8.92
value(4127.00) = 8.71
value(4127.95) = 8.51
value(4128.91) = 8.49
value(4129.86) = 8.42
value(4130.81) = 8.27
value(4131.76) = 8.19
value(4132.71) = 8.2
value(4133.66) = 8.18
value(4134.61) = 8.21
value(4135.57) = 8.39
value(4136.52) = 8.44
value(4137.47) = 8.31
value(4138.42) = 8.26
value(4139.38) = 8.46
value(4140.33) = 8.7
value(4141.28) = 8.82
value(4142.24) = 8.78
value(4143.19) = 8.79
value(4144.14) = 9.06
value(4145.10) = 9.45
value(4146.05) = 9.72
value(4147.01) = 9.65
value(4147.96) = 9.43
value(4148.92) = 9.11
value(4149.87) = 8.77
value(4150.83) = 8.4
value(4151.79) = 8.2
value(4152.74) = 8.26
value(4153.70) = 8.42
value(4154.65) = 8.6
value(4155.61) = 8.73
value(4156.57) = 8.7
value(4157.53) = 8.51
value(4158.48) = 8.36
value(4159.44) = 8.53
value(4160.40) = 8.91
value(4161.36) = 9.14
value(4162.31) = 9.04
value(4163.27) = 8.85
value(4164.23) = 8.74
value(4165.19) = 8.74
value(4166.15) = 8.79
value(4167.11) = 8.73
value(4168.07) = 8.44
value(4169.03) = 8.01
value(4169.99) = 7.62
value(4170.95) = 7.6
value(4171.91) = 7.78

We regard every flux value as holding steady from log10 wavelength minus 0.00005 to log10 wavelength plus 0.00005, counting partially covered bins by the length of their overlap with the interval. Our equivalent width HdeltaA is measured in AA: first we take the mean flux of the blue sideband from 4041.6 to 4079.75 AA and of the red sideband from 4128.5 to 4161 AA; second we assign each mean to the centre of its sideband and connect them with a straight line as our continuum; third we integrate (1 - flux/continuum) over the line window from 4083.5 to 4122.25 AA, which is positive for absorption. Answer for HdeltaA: -0.4 AA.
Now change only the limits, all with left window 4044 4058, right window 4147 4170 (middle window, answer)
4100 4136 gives 0.1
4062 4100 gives -1.6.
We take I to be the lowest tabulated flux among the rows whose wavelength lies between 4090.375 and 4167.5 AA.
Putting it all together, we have 7.13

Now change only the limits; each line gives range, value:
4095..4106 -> 7.26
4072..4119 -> 6.91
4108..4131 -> 7.61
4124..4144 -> 8.18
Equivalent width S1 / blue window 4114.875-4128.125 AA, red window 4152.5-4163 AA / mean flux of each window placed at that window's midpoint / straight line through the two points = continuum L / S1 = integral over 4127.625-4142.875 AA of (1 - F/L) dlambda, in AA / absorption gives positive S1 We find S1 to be 0.3 AA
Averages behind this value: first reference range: 8.54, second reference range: 8.67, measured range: 8.42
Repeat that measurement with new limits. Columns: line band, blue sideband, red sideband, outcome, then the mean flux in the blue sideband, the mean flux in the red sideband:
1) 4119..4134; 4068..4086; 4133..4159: 0.11 AA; 8.16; 8.69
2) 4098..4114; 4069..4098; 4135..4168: 1.11 AA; 8.48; 8.75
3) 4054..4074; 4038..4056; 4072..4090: 0.83 AA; 8.41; 8.26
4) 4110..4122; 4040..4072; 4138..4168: -0.21 AA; 8.1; 8.79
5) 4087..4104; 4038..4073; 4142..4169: -0.05 AA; 8.2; 8.8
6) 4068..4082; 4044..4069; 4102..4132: -0.15 AA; 7.83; 8.37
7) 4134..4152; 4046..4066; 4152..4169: -0.57 AA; 7.87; 8.65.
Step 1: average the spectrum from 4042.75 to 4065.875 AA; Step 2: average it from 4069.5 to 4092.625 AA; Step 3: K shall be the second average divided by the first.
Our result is 1.1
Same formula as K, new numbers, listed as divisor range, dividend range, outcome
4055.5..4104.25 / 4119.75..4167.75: 1.06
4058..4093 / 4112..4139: 1.03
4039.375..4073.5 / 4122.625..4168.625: 1.07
